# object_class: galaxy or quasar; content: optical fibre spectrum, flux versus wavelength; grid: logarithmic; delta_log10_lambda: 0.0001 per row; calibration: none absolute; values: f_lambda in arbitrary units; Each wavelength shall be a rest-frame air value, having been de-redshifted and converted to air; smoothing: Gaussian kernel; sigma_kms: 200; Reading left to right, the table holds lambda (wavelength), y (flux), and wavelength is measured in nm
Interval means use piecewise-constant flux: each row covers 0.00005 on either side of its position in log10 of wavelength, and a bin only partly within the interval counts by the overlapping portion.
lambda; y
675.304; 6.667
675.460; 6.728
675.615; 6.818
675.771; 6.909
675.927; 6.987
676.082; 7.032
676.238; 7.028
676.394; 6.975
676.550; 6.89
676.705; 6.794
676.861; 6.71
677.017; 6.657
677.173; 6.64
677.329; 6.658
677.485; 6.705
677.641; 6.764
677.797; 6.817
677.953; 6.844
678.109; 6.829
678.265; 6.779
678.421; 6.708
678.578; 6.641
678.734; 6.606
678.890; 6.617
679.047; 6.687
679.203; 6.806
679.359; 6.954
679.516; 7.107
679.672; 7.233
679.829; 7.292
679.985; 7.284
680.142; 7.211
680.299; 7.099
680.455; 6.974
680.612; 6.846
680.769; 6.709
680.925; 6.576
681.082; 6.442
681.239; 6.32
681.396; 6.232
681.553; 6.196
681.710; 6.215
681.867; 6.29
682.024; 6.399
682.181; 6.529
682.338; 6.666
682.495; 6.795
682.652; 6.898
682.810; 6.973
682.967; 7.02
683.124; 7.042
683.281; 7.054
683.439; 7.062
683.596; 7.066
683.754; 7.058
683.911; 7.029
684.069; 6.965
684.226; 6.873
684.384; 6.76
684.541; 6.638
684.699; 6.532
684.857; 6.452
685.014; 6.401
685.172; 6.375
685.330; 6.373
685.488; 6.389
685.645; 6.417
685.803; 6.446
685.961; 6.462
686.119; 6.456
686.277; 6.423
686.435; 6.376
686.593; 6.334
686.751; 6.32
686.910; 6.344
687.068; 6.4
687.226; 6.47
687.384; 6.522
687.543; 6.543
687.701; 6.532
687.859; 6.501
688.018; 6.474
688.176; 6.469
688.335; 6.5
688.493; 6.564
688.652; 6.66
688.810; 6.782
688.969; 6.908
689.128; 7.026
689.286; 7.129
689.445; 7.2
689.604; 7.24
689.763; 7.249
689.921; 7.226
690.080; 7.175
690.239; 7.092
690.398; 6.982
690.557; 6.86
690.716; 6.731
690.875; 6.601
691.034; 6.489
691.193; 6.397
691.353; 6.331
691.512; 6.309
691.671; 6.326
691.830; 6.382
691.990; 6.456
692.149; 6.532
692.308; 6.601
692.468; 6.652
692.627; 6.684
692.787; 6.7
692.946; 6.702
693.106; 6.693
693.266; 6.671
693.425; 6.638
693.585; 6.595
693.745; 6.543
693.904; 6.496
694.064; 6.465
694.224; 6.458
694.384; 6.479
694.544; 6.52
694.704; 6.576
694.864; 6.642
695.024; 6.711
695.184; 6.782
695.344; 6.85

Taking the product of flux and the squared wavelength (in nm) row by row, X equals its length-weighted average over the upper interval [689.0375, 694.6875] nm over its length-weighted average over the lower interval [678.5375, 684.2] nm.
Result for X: 1.02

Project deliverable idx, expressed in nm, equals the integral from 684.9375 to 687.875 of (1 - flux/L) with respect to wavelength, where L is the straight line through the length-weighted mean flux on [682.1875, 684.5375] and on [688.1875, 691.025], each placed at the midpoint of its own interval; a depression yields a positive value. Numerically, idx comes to 0.21 nm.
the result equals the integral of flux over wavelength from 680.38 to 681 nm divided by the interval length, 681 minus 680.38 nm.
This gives 6.78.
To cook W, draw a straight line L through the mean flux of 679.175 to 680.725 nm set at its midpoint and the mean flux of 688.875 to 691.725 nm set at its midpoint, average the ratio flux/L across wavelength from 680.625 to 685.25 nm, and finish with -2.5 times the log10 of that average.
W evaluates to 0.05 mag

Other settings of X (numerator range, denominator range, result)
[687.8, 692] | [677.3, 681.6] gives 1.02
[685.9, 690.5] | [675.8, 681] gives 1.01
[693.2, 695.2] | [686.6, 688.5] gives 1.04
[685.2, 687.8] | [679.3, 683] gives 0.97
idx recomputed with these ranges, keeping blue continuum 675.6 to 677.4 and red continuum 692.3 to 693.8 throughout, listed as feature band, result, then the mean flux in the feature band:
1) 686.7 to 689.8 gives 0.007 nm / 6.69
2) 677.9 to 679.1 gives 0.019 nm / 6.71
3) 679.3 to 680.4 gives -0.059 nm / 7.17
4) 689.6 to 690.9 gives -0.066 nm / 7.02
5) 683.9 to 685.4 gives 0.027 nm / 6.62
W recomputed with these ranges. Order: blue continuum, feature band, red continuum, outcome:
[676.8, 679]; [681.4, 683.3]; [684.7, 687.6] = -0.02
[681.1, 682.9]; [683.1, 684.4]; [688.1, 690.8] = -0.06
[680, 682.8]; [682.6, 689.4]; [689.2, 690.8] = 0.04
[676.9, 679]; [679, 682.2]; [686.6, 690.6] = 0.00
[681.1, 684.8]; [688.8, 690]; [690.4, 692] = -0.09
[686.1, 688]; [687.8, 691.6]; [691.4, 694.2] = -0.05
